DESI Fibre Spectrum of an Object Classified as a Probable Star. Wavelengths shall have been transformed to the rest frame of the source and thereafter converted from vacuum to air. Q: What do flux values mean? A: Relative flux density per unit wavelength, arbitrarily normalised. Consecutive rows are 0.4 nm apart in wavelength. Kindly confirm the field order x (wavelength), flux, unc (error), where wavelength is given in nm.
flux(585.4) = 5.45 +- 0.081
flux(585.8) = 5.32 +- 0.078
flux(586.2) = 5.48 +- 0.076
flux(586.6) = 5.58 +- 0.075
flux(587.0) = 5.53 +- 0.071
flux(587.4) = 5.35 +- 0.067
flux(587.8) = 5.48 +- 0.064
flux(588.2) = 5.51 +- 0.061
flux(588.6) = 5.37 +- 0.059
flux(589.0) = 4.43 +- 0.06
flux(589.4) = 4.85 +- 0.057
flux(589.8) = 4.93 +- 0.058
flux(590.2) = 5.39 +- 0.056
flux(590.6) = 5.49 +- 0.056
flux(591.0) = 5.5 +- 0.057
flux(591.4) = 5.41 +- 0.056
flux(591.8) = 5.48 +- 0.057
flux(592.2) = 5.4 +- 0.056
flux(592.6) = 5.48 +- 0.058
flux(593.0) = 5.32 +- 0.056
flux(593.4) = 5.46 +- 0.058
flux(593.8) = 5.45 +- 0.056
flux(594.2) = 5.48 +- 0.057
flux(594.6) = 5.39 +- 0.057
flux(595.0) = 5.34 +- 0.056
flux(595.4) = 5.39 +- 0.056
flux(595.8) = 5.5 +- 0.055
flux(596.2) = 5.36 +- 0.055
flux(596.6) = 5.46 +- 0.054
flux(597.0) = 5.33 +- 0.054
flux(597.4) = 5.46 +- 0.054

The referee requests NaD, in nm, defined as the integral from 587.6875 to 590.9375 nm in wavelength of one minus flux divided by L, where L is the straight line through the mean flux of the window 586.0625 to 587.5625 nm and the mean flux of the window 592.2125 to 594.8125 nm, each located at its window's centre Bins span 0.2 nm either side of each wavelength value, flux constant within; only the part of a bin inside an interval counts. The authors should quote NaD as 0.166 nm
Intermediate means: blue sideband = 5.49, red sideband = 5.43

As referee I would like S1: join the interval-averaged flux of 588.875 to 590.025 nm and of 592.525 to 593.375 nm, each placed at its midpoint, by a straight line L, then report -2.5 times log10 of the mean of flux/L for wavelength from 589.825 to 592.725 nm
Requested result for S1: -0.067 mag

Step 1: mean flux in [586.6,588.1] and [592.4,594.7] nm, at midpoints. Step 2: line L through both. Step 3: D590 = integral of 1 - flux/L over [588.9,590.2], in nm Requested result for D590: 0.14 nm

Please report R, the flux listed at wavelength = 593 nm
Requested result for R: 5.32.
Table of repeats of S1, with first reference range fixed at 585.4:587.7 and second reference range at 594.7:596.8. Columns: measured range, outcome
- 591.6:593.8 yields 0.00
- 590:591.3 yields 0.00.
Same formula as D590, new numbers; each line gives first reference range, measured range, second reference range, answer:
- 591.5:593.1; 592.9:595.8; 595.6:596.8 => 0.010 nm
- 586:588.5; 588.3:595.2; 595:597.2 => 0.170 nm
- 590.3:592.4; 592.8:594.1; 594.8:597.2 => 0.003 nm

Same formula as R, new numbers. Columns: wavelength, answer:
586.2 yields 5.48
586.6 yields 5.58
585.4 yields 5.45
